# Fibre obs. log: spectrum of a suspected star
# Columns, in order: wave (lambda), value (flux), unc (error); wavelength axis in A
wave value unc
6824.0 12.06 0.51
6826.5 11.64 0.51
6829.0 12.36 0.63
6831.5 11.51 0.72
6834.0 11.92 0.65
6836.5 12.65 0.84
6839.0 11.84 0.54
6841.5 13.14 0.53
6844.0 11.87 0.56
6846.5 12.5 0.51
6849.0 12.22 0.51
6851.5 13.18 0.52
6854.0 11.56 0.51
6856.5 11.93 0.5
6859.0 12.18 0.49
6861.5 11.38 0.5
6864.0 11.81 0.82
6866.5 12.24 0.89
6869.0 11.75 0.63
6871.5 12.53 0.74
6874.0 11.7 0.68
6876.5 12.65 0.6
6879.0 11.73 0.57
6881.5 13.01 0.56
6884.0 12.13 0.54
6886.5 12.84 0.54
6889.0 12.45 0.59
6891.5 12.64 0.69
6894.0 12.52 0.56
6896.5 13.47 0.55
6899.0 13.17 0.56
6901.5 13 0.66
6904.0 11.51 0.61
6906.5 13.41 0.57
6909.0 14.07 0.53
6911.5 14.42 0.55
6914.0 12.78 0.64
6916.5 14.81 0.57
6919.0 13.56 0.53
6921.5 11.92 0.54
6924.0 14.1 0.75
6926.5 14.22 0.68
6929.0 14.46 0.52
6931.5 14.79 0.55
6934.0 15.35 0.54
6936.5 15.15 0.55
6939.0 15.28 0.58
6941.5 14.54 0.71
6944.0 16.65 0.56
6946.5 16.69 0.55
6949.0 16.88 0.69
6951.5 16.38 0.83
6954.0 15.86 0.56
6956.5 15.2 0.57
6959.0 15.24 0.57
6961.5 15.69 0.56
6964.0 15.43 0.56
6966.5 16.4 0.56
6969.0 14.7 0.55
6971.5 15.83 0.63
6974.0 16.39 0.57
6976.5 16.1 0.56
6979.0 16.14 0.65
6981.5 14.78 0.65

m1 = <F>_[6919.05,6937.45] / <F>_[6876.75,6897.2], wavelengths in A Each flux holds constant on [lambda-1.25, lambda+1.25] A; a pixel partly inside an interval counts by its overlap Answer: 1.13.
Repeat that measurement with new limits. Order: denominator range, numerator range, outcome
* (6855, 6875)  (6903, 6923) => 1.12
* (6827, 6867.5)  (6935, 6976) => 1.30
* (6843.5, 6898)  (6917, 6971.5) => 1.23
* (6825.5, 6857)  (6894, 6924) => 1.09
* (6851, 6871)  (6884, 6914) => 1.08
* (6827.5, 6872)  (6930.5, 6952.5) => 1.30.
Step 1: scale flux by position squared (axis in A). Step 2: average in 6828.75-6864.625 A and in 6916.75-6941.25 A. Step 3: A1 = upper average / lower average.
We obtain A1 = 1.21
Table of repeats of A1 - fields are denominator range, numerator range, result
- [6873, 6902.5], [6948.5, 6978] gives 1.28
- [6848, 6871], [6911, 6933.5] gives 1.18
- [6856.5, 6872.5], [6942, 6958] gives 1.39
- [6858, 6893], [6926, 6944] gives 1.25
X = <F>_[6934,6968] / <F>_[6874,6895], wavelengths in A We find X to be 1.27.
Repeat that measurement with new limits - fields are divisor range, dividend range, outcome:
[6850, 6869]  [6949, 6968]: 1.31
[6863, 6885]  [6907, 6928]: 1.13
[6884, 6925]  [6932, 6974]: 1.20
